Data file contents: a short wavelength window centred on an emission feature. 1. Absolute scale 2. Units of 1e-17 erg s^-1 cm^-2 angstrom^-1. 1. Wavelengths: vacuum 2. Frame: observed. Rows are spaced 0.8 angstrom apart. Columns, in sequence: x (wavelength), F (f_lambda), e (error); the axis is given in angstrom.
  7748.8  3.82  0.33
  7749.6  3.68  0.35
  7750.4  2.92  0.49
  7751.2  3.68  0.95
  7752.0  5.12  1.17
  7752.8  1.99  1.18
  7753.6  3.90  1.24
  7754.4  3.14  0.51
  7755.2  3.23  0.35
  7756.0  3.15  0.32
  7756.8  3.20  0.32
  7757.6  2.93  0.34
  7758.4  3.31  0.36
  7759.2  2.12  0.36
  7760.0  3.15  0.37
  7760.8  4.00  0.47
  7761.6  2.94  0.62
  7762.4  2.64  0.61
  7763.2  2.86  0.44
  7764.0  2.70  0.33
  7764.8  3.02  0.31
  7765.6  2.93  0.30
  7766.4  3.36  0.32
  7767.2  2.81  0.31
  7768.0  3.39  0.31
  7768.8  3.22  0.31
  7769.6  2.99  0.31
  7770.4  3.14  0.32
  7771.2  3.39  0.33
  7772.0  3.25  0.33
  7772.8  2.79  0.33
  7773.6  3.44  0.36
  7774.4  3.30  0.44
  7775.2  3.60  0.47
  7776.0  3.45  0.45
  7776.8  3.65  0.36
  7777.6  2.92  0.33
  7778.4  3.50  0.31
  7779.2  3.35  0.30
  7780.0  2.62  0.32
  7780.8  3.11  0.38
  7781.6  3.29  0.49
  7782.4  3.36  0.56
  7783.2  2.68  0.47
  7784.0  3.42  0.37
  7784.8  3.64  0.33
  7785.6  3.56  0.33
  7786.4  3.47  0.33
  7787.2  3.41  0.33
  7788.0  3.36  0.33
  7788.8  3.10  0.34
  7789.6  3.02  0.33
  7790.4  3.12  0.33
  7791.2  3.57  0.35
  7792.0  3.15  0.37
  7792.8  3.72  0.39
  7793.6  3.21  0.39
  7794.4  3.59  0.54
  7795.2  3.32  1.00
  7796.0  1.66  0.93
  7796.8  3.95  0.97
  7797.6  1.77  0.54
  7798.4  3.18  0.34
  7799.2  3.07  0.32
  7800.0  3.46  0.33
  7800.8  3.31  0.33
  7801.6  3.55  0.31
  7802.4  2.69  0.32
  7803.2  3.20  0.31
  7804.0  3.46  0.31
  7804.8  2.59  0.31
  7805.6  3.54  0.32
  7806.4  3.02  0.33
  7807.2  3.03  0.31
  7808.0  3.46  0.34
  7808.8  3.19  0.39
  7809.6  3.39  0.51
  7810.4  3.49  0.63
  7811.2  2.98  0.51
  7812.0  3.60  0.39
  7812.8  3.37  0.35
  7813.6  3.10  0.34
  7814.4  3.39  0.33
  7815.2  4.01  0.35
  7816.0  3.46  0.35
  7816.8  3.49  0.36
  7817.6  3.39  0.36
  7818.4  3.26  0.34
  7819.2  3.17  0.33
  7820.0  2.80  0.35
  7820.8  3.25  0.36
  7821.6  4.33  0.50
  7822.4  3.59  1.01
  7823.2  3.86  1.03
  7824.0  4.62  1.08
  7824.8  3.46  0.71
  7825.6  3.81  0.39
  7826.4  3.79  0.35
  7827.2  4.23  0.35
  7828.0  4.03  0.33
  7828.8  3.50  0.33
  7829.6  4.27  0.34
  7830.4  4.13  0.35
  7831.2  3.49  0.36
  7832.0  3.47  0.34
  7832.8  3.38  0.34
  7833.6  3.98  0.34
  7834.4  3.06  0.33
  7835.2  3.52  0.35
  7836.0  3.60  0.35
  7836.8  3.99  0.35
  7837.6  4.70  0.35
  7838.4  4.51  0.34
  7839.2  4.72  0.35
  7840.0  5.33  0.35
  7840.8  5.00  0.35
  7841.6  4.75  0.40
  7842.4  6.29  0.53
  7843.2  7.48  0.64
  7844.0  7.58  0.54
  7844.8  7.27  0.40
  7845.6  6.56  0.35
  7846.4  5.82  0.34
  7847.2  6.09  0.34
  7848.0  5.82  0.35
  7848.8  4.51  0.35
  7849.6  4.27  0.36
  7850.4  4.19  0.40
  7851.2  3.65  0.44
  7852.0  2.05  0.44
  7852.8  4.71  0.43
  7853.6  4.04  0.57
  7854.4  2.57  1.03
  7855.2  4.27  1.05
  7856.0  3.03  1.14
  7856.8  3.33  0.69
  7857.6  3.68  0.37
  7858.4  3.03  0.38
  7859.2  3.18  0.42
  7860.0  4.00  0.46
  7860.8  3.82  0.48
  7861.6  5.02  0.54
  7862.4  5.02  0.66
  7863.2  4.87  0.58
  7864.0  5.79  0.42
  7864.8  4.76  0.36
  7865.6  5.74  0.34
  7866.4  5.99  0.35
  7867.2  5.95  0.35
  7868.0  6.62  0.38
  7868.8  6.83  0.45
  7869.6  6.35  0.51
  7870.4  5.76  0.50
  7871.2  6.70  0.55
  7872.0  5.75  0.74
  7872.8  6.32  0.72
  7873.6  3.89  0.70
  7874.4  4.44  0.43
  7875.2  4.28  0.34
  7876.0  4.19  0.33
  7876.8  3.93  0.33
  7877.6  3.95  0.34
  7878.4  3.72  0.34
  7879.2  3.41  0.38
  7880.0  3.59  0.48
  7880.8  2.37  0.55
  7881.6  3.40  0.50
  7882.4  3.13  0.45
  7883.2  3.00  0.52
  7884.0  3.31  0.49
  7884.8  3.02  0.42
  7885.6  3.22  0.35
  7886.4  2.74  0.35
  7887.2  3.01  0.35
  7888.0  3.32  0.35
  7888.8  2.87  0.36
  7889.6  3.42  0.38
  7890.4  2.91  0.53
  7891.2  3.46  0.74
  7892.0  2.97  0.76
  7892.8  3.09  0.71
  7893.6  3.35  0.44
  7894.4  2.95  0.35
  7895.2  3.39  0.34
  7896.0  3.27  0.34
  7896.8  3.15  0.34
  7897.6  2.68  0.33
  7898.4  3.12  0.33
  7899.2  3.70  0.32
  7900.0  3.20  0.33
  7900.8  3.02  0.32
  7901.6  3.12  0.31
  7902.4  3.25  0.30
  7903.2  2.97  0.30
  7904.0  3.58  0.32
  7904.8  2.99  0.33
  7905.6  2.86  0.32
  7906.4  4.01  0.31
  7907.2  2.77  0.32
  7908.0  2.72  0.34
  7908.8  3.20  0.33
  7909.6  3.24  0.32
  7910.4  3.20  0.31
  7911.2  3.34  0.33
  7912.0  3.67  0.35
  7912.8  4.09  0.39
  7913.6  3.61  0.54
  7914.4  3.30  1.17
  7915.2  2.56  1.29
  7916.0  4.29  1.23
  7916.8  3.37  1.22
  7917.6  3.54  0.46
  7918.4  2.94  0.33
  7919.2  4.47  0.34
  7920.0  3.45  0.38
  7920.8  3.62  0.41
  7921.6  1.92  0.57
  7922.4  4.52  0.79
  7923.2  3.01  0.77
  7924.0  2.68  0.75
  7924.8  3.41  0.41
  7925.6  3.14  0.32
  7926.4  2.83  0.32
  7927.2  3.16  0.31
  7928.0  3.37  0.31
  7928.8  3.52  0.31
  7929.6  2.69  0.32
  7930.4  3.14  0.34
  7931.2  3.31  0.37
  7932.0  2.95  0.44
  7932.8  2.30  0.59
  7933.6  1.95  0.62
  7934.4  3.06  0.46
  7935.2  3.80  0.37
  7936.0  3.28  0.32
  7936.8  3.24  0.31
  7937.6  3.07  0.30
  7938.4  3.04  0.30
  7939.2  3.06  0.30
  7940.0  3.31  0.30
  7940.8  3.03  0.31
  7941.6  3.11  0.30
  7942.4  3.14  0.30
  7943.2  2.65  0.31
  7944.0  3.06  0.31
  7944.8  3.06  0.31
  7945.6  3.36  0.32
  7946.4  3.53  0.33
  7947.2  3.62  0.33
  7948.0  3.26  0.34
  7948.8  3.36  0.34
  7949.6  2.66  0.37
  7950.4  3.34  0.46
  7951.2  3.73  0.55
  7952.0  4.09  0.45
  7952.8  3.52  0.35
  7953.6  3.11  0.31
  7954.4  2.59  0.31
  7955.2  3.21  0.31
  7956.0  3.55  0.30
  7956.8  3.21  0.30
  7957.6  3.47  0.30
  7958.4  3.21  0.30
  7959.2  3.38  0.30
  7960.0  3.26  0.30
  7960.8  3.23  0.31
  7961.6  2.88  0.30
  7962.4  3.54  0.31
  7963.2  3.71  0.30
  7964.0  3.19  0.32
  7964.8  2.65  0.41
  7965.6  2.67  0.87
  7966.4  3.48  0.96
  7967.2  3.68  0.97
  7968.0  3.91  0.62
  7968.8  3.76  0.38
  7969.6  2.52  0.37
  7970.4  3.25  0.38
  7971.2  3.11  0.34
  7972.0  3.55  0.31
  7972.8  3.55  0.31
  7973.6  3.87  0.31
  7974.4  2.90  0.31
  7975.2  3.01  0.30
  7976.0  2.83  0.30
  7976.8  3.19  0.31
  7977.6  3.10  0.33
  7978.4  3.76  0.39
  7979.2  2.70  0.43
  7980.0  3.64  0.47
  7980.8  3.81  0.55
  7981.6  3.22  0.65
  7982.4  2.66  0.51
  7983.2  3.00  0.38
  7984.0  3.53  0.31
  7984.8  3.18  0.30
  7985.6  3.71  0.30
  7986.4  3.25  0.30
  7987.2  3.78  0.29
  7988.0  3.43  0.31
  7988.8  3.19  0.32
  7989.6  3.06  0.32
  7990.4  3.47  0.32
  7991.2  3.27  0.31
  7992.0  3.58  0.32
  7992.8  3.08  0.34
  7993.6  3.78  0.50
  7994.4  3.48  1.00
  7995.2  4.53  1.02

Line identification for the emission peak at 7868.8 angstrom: [N II]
